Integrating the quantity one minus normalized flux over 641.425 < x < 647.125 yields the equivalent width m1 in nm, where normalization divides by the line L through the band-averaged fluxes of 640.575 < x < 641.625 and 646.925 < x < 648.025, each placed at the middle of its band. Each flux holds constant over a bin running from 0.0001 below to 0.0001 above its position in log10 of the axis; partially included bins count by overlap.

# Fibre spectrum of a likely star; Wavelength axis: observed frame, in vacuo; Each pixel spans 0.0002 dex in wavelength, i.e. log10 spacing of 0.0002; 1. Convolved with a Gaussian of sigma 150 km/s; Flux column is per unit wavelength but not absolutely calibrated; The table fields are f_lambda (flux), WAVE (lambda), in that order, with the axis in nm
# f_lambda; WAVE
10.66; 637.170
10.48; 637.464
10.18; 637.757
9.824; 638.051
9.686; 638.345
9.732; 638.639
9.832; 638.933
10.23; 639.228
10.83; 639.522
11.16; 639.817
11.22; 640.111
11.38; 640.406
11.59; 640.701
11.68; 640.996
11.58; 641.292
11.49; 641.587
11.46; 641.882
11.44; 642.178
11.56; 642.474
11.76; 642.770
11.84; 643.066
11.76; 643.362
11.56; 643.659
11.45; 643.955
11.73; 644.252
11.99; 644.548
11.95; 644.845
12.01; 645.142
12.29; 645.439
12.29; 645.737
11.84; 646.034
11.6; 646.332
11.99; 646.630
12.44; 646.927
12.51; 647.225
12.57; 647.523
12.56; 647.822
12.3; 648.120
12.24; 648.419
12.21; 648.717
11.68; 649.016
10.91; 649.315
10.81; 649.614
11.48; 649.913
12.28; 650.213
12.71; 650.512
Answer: 0.11 nm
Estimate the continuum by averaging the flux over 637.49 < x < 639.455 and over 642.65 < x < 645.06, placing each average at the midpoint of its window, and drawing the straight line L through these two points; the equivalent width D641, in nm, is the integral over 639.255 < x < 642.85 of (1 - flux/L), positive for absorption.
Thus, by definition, -0.18 nm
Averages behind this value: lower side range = 9.99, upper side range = 11.8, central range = 11.4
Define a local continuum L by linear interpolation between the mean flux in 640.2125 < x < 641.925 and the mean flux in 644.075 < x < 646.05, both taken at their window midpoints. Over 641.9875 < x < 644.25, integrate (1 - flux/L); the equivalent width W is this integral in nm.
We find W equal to 0.03 nm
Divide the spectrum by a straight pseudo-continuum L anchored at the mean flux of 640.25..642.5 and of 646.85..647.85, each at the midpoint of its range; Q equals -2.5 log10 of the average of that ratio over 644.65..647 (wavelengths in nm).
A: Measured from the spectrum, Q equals 0.020 mag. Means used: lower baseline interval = 11.5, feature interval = 12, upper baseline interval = 12.5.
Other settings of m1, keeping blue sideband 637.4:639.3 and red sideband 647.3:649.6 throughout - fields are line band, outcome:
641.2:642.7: -0.12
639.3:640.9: -0.14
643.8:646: -0.13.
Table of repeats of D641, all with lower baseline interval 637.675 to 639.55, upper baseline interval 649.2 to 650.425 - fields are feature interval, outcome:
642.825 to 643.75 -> -0.099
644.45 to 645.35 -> -0.099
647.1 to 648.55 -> -0.161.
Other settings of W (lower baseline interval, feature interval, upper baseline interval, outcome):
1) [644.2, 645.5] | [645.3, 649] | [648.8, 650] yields -0.19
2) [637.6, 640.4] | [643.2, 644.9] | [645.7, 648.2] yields -0.03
